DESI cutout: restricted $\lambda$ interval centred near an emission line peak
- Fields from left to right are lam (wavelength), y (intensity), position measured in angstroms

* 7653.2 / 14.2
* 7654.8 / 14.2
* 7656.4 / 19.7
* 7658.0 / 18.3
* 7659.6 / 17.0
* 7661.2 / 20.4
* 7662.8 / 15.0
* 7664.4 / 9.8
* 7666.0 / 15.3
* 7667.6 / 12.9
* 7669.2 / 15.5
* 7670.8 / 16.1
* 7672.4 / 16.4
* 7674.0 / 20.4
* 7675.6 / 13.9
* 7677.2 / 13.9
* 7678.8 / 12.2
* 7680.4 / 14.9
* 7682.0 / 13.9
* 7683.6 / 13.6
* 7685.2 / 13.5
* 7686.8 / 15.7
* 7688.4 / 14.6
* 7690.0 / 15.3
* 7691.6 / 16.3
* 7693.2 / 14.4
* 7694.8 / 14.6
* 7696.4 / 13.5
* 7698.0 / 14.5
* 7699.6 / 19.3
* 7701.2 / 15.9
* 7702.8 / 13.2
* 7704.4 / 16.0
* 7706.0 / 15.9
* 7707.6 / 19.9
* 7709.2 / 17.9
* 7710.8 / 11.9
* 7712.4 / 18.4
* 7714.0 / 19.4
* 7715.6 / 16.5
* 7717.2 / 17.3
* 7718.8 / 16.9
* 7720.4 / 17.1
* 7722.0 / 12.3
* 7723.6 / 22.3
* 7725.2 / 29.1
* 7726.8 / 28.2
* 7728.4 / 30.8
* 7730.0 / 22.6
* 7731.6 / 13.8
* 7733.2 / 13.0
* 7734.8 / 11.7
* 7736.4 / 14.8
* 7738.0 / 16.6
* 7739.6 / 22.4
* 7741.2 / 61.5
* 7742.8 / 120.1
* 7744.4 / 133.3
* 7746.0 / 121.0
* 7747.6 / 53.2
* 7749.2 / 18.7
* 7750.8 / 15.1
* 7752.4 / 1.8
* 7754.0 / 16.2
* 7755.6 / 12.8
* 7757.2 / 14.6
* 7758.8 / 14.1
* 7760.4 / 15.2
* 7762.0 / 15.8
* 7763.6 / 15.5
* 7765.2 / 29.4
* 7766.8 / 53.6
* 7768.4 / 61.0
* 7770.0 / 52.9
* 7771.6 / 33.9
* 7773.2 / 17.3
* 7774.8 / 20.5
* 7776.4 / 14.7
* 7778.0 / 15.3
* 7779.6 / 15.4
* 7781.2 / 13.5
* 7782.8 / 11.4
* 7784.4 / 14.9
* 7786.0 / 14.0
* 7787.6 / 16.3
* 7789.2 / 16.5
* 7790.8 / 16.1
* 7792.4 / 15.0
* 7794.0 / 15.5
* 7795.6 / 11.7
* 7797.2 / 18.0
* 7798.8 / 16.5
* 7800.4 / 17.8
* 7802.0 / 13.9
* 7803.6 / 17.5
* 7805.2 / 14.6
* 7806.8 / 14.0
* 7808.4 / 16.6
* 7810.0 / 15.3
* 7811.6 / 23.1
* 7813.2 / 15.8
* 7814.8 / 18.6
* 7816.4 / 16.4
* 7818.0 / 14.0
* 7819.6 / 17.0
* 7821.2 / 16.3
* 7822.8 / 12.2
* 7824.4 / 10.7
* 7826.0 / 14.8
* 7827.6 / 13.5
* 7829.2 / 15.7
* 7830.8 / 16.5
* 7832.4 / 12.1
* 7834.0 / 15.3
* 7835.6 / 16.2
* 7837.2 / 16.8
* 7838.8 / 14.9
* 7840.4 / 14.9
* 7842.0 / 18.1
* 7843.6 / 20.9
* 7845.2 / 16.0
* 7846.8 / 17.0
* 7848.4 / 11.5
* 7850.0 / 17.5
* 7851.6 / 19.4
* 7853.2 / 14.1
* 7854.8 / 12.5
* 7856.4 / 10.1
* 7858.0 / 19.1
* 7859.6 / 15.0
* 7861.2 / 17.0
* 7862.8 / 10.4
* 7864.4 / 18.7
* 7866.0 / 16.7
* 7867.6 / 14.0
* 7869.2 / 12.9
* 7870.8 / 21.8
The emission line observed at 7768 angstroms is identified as [N II]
